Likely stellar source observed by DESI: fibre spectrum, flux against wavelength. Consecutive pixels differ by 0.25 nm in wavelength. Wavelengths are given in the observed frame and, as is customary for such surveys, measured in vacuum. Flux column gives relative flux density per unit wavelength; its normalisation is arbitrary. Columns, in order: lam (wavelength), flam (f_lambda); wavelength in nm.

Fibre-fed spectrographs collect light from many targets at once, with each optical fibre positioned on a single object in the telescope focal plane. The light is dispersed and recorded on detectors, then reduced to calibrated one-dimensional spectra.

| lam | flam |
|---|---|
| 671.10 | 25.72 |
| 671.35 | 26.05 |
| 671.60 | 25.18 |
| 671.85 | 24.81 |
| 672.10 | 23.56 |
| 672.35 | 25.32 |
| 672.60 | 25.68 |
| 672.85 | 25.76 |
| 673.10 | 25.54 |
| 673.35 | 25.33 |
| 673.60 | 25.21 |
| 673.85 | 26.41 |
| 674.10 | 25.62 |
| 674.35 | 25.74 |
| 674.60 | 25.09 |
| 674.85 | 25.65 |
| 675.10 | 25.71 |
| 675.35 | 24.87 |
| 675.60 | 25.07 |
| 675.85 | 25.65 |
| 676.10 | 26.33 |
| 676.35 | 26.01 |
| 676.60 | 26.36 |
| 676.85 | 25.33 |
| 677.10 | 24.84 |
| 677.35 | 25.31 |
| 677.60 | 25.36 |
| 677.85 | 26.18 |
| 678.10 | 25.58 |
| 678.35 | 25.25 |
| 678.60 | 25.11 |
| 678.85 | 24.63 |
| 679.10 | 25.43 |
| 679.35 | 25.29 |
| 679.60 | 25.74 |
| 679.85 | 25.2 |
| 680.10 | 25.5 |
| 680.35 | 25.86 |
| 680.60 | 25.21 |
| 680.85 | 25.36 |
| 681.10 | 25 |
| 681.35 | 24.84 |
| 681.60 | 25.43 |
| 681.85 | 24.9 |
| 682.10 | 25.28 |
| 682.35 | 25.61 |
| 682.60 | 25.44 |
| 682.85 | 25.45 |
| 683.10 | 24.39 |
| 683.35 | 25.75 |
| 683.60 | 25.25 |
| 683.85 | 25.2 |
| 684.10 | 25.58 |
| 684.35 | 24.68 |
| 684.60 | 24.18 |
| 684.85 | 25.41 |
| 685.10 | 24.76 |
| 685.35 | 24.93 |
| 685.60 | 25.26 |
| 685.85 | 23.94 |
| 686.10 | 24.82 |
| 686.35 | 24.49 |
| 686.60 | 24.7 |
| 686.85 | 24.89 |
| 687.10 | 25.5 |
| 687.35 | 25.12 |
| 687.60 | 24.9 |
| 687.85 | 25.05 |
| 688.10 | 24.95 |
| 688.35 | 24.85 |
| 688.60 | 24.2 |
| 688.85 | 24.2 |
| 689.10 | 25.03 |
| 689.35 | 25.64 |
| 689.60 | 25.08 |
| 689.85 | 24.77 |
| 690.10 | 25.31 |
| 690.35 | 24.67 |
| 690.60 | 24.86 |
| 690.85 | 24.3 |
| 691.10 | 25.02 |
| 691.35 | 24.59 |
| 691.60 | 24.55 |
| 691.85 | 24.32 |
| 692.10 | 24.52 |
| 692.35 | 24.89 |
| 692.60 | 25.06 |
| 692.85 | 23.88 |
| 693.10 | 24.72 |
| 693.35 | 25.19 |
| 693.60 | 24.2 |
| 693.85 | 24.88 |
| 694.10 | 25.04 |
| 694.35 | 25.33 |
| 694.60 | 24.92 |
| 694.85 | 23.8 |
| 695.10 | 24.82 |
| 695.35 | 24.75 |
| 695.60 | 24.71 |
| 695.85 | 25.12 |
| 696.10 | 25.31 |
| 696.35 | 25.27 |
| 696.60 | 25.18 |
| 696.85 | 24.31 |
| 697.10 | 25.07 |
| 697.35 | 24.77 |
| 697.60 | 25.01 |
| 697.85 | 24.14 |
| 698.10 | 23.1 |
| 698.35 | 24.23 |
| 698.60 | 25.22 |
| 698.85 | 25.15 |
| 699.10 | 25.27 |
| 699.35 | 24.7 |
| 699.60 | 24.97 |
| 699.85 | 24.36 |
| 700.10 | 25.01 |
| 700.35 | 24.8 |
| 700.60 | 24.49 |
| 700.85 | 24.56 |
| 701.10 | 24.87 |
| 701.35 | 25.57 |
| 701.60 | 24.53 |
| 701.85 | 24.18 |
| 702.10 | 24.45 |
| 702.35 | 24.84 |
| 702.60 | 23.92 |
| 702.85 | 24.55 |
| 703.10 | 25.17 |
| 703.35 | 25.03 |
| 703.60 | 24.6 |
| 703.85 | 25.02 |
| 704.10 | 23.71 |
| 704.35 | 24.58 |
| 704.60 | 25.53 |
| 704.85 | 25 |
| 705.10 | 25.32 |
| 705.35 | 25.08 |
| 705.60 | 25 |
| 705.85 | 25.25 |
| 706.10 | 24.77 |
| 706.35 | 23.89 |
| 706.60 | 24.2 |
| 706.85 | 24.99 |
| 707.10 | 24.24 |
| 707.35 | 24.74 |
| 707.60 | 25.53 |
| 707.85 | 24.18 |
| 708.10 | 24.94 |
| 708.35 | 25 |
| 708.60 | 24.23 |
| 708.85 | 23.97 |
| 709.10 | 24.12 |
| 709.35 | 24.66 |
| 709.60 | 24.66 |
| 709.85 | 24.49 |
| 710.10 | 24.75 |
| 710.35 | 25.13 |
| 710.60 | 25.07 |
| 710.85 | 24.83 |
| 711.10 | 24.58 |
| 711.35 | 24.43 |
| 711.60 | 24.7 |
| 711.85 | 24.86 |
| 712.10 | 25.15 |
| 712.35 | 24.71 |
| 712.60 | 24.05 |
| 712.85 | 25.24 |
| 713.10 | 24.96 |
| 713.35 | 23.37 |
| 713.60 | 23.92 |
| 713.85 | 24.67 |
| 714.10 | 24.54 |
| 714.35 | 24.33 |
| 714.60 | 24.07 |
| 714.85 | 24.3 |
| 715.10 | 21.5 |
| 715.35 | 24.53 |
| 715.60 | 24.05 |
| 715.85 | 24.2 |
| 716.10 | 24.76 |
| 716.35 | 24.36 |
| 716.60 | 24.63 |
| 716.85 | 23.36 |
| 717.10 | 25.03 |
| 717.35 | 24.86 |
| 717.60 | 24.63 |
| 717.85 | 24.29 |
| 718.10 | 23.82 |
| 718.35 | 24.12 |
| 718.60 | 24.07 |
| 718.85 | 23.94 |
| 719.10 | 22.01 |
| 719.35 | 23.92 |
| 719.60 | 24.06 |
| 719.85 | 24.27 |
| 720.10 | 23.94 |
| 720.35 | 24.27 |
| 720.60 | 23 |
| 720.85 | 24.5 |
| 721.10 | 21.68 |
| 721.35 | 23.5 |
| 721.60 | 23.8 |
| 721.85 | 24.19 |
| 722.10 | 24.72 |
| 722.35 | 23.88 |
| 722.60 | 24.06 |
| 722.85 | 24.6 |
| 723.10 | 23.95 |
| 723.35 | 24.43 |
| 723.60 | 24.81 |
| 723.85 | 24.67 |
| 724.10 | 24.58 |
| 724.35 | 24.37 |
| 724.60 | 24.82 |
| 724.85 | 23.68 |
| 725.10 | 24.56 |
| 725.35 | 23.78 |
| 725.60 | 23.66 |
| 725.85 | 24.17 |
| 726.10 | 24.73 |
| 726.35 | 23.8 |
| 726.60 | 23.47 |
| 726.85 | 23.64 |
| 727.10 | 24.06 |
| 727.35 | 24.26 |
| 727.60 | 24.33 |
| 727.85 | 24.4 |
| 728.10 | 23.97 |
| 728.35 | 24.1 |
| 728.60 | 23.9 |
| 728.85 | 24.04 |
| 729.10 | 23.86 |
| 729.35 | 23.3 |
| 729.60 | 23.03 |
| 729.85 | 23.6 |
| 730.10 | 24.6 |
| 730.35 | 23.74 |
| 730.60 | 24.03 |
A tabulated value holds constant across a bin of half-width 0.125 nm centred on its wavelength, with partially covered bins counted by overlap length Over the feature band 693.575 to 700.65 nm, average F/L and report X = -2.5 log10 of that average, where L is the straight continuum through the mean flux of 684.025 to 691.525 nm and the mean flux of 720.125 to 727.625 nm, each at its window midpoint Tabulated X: -0.01 mag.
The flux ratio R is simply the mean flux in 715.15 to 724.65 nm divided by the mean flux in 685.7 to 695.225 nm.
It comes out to 1.0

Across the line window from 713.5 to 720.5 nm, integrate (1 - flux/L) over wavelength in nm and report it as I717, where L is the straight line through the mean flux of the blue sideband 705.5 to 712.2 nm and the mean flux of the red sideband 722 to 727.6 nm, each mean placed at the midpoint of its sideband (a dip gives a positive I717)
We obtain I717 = 0.10 nm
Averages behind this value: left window 24.7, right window 24.2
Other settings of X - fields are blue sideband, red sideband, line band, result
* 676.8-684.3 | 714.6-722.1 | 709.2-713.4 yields -0.02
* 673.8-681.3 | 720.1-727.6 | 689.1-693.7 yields 0.01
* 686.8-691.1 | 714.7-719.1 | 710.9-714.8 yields -0.01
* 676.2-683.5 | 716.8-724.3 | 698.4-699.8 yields -0.01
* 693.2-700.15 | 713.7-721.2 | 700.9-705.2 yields -0.01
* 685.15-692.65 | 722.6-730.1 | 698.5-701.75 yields -0.01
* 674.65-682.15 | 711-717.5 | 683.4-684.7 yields 0.01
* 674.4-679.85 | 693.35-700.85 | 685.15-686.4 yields 0.02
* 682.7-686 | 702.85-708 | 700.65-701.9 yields 0.00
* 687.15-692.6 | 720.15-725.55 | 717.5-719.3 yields 0.02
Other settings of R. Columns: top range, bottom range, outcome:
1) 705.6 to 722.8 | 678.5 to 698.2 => 0.97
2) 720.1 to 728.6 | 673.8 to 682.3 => 0.95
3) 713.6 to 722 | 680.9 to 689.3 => 0.96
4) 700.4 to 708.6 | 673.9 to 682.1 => 0.97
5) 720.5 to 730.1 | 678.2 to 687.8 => 0.96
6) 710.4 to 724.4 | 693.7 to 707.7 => 0.98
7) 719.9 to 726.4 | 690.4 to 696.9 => 0.97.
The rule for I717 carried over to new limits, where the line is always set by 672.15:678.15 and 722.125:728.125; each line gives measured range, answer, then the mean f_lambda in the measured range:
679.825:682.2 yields 0.013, 25.3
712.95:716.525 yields 0.053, 24.1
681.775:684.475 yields 0.011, 25.2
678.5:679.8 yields 0.011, 25.2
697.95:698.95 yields 0.021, 24.4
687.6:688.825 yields 0.023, 24.7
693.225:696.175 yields 0.023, 24.8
